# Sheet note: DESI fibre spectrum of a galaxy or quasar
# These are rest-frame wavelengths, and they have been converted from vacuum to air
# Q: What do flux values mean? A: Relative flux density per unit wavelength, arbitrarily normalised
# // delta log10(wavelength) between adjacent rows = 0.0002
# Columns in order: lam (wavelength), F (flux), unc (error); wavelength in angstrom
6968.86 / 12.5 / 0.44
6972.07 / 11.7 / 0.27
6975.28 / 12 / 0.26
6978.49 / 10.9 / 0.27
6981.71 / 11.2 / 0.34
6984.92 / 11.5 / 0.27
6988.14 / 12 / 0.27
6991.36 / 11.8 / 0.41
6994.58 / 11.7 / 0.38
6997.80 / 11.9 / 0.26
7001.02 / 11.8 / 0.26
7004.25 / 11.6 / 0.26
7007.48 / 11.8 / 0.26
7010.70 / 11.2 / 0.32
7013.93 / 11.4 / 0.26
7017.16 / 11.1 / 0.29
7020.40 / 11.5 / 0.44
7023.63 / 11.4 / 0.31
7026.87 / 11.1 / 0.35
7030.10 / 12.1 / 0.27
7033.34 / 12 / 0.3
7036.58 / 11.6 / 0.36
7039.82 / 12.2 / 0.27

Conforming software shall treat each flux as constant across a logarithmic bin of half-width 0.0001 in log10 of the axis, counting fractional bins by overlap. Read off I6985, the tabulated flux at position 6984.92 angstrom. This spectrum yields 11.5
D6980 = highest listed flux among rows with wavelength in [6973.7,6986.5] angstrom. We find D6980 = 12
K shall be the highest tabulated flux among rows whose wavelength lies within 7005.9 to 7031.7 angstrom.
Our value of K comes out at 12.1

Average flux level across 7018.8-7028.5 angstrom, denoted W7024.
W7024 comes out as 11.3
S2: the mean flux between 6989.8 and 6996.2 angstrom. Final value 11.8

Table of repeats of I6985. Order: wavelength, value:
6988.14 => 12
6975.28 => 12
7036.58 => 11.6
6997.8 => 11.9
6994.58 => 11.7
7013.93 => 11.4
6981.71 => 11.2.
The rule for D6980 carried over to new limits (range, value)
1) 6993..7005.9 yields 11.9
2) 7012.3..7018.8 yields 11.4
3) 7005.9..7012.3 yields 11.8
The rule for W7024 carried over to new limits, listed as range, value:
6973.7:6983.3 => 11.4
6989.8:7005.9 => 11.8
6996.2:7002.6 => 11.9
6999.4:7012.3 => 11.6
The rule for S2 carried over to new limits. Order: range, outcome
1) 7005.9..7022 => 11.4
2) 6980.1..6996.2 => 11.6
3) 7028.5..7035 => 12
